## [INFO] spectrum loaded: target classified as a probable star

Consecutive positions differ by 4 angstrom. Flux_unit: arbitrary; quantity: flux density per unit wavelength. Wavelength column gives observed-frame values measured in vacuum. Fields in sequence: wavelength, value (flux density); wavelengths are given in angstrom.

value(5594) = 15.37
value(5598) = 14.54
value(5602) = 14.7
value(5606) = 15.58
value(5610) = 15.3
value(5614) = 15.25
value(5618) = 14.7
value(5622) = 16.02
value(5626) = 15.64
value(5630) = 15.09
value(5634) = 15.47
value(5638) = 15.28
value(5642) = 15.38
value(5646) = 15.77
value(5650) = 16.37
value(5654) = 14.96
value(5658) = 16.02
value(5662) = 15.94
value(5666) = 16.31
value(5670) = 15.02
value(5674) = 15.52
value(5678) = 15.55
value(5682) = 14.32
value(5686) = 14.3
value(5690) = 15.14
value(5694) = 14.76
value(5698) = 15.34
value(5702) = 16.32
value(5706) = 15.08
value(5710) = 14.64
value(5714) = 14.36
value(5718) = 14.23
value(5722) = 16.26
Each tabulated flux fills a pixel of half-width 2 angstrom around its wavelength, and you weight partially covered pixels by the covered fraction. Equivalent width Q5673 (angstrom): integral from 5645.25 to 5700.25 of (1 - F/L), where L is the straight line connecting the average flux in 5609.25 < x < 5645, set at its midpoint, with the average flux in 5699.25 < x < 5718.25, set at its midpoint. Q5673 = -0.77 angstrom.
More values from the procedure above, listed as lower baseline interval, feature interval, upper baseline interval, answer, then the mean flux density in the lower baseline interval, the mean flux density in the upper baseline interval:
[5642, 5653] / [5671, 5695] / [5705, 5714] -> 0.4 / 15.8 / 14.7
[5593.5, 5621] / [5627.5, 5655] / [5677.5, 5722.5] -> -0.8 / 15.1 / 15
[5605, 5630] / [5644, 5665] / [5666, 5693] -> -0.9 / 15.4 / 15.1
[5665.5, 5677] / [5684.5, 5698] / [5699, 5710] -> 0.6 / 15.5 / 15.5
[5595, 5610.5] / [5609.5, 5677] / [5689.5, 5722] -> -2.2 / 15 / 15.1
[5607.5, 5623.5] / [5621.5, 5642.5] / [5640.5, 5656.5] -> 0.0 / 15.3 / 15.6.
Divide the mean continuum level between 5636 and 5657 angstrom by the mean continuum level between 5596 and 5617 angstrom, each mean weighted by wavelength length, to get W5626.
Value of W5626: 1.03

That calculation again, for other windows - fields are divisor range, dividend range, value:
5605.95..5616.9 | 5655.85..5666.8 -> 1.05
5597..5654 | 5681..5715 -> 0.97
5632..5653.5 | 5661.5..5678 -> 1.00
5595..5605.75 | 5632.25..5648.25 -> 1.04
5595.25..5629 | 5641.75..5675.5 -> 1.03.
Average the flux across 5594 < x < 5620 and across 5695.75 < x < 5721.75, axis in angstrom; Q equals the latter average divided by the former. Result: 1.00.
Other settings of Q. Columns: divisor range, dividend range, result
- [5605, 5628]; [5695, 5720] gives 0.97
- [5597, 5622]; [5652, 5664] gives 1.03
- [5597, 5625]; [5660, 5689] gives 1.01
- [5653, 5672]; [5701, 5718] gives 0.95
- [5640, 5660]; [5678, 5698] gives 0.94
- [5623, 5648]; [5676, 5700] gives 0.96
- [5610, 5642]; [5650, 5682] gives 1.02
